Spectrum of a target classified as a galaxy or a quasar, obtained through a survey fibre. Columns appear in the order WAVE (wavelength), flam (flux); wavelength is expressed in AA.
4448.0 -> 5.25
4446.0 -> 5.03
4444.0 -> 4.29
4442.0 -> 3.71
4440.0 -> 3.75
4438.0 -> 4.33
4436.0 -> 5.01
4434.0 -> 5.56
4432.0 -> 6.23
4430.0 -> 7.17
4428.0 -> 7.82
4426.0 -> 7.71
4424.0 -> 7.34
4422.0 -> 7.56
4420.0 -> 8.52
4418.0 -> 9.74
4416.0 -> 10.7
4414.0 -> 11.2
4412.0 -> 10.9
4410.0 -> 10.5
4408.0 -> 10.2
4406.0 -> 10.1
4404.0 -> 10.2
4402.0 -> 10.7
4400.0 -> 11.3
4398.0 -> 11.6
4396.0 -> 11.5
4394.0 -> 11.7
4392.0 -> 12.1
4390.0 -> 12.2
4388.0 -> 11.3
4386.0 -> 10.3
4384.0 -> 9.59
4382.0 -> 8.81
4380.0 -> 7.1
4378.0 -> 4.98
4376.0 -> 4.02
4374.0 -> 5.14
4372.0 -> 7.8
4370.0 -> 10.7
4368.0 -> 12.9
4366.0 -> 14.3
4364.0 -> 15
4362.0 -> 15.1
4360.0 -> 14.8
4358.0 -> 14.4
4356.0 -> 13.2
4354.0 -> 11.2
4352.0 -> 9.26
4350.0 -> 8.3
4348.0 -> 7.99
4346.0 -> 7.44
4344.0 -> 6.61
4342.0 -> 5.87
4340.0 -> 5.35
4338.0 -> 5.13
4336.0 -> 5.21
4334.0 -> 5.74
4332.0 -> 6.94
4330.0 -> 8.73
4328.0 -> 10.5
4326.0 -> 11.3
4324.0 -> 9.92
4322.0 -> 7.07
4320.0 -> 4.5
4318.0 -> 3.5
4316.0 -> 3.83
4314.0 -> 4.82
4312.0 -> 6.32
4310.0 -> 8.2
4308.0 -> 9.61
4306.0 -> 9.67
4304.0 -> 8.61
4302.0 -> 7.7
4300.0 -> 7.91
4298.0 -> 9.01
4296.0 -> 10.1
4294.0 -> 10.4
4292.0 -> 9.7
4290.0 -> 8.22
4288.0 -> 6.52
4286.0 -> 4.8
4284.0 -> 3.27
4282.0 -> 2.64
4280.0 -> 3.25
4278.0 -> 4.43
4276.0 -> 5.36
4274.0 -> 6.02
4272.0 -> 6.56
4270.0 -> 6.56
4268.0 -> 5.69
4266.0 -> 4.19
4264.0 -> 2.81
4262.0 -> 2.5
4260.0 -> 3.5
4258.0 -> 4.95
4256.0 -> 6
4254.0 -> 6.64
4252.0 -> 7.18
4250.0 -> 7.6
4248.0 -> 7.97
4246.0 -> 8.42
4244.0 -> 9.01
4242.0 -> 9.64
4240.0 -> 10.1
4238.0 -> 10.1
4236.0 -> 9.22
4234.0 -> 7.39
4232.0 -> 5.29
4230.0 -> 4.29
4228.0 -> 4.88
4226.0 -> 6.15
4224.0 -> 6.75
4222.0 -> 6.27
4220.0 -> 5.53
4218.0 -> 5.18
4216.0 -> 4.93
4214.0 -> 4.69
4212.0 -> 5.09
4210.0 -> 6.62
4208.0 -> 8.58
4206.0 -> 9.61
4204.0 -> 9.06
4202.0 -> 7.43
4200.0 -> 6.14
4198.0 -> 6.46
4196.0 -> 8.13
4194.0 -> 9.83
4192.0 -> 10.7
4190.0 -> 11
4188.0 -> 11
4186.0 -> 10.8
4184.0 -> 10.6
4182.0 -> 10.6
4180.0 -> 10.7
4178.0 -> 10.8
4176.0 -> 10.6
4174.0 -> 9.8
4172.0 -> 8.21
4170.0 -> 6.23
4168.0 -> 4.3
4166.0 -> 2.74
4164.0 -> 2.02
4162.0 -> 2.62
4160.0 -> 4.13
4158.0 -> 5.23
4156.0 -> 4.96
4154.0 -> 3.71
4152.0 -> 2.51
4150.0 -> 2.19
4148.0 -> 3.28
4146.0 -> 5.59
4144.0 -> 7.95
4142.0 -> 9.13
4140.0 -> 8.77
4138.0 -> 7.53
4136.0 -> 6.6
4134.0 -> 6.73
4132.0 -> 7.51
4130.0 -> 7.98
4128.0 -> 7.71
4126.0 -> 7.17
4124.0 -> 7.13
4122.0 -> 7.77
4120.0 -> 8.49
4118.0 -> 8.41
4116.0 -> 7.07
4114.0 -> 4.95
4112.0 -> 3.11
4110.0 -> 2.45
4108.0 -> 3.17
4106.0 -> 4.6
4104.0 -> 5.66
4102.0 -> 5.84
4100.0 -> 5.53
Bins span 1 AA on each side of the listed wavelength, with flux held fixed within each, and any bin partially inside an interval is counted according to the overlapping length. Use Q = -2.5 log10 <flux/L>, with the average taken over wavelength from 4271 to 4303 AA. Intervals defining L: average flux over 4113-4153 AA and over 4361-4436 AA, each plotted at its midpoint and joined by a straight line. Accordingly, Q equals 0.26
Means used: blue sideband 6.72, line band 6.62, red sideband 9.66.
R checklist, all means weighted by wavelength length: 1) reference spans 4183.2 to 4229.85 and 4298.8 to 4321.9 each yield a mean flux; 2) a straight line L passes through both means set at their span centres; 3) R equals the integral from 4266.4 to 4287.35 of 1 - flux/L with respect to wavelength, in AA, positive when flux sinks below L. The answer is 6.5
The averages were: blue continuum 7.55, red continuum 6.82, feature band 4.87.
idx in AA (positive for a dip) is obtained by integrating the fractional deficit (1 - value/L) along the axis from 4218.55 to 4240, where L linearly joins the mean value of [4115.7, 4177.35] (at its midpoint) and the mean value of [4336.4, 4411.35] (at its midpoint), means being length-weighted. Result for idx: 2.54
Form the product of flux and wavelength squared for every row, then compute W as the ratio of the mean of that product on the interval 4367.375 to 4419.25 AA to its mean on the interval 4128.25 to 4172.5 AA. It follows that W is 2.03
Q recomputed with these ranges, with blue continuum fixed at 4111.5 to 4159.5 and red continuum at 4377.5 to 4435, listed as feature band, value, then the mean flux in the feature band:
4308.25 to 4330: 0.185 mag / 7.17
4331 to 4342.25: 0.458 mag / 5.7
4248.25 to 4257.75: 0.136 mag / 6.79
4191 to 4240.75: 0.020 mag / 7.12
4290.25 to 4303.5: -0.106 mag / 9.06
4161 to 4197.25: -0.213 mag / 8.36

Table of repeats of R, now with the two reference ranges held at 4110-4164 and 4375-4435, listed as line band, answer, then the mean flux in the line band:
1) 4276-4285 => 4.8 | 3.62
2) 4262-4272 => 3.7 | 4.76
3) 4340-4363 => -4.0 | 10.2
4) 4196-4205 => -0.8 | 7.37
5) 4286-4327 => 1.4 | 7.77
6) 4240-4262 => 1.0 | 7.02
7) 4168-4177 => -2.6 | 8.22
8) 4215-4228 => 2.4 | 5.73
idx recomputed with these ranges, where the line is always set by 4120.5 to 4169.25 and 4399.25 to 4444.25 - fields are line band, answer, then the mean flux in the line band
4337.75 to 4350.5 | 1.21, 6.7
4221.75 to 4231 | 1.09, 5.62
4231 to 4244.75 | -4.66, 8.67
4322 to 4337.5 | -1.89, 8.15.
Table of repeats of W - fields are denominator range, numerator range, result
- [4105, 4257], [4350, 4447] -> 1.48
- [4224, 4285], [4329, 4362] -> 1.50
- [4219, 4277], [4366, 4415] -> 1.66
